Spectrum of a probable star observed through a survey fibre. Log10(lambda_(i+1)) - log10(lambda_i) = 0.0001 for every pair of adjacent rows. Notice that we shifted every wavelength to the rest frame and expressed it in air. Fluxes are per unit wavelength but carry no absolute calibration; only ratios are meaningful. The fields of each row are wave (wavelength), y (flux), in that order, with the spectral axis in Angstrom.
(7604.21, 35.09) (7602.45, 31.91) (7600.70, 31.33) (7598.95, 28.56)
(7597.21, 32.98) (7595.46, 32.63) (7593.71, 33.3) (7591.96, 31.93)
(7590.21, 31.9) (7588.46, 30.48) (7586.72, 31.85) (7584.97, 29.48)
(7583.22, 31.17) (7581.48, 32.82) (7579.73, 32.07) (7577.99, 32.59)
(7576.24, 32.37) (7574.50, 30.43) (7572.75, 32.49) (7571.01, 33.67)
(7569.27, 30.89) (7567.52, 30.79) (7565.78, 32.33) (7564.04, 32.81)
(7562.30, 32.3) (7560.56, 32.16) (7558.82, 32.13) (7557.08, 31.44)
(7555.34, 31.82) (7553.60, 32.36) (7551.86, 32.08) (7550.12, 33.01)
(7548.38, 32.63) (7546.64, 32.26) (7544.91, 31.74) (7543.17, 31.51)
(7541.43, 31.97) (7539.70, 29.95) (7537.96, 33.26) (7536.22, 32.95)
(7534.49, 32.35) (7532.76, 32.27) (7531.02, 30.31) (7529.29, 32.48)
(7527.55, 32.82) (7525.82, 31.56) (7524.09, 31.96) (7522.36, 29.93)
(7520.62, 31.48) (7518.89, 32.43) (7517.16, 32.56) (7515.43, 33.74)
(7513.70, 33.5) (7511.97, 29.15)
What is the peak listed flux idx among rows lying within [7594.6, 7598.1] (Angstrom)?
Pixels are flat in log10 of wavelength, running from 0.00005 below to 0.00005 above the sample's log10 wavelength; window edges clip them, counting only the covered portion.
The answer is 32.98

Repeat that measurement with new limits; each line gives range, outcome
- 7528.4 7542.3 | 33.26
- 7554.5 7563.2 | 32.3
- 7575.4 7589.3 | 32.82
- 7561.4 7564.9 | 32.81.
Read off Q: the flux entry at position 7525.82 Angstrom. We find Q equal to 31.56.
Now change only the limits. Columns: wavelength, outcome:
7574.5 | 30.43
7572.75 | 32.49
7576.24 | 32.37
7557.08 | 31.44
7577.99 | 32.59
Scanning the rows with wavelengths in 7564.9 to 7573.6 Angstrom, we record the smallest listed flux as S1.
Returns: 30.79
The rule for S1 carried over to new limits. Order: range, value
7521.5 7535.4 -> 29.93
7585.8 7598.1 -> 30.48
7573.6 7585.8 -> 29.48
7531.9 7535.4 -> 32.27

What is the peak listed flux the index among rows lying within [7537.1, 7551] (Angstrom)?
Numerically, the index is 33.26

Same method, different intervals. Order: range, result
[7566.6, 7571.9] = 33.67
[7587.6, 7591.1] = 31.9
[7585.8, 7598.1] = 33.3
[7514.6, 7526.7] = 33.74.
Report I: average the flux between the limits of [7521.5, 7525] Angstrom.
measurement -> 31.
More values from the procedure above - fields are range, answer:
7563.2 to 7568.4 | 32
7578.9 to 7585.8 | 31.4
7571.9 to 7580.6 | 32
